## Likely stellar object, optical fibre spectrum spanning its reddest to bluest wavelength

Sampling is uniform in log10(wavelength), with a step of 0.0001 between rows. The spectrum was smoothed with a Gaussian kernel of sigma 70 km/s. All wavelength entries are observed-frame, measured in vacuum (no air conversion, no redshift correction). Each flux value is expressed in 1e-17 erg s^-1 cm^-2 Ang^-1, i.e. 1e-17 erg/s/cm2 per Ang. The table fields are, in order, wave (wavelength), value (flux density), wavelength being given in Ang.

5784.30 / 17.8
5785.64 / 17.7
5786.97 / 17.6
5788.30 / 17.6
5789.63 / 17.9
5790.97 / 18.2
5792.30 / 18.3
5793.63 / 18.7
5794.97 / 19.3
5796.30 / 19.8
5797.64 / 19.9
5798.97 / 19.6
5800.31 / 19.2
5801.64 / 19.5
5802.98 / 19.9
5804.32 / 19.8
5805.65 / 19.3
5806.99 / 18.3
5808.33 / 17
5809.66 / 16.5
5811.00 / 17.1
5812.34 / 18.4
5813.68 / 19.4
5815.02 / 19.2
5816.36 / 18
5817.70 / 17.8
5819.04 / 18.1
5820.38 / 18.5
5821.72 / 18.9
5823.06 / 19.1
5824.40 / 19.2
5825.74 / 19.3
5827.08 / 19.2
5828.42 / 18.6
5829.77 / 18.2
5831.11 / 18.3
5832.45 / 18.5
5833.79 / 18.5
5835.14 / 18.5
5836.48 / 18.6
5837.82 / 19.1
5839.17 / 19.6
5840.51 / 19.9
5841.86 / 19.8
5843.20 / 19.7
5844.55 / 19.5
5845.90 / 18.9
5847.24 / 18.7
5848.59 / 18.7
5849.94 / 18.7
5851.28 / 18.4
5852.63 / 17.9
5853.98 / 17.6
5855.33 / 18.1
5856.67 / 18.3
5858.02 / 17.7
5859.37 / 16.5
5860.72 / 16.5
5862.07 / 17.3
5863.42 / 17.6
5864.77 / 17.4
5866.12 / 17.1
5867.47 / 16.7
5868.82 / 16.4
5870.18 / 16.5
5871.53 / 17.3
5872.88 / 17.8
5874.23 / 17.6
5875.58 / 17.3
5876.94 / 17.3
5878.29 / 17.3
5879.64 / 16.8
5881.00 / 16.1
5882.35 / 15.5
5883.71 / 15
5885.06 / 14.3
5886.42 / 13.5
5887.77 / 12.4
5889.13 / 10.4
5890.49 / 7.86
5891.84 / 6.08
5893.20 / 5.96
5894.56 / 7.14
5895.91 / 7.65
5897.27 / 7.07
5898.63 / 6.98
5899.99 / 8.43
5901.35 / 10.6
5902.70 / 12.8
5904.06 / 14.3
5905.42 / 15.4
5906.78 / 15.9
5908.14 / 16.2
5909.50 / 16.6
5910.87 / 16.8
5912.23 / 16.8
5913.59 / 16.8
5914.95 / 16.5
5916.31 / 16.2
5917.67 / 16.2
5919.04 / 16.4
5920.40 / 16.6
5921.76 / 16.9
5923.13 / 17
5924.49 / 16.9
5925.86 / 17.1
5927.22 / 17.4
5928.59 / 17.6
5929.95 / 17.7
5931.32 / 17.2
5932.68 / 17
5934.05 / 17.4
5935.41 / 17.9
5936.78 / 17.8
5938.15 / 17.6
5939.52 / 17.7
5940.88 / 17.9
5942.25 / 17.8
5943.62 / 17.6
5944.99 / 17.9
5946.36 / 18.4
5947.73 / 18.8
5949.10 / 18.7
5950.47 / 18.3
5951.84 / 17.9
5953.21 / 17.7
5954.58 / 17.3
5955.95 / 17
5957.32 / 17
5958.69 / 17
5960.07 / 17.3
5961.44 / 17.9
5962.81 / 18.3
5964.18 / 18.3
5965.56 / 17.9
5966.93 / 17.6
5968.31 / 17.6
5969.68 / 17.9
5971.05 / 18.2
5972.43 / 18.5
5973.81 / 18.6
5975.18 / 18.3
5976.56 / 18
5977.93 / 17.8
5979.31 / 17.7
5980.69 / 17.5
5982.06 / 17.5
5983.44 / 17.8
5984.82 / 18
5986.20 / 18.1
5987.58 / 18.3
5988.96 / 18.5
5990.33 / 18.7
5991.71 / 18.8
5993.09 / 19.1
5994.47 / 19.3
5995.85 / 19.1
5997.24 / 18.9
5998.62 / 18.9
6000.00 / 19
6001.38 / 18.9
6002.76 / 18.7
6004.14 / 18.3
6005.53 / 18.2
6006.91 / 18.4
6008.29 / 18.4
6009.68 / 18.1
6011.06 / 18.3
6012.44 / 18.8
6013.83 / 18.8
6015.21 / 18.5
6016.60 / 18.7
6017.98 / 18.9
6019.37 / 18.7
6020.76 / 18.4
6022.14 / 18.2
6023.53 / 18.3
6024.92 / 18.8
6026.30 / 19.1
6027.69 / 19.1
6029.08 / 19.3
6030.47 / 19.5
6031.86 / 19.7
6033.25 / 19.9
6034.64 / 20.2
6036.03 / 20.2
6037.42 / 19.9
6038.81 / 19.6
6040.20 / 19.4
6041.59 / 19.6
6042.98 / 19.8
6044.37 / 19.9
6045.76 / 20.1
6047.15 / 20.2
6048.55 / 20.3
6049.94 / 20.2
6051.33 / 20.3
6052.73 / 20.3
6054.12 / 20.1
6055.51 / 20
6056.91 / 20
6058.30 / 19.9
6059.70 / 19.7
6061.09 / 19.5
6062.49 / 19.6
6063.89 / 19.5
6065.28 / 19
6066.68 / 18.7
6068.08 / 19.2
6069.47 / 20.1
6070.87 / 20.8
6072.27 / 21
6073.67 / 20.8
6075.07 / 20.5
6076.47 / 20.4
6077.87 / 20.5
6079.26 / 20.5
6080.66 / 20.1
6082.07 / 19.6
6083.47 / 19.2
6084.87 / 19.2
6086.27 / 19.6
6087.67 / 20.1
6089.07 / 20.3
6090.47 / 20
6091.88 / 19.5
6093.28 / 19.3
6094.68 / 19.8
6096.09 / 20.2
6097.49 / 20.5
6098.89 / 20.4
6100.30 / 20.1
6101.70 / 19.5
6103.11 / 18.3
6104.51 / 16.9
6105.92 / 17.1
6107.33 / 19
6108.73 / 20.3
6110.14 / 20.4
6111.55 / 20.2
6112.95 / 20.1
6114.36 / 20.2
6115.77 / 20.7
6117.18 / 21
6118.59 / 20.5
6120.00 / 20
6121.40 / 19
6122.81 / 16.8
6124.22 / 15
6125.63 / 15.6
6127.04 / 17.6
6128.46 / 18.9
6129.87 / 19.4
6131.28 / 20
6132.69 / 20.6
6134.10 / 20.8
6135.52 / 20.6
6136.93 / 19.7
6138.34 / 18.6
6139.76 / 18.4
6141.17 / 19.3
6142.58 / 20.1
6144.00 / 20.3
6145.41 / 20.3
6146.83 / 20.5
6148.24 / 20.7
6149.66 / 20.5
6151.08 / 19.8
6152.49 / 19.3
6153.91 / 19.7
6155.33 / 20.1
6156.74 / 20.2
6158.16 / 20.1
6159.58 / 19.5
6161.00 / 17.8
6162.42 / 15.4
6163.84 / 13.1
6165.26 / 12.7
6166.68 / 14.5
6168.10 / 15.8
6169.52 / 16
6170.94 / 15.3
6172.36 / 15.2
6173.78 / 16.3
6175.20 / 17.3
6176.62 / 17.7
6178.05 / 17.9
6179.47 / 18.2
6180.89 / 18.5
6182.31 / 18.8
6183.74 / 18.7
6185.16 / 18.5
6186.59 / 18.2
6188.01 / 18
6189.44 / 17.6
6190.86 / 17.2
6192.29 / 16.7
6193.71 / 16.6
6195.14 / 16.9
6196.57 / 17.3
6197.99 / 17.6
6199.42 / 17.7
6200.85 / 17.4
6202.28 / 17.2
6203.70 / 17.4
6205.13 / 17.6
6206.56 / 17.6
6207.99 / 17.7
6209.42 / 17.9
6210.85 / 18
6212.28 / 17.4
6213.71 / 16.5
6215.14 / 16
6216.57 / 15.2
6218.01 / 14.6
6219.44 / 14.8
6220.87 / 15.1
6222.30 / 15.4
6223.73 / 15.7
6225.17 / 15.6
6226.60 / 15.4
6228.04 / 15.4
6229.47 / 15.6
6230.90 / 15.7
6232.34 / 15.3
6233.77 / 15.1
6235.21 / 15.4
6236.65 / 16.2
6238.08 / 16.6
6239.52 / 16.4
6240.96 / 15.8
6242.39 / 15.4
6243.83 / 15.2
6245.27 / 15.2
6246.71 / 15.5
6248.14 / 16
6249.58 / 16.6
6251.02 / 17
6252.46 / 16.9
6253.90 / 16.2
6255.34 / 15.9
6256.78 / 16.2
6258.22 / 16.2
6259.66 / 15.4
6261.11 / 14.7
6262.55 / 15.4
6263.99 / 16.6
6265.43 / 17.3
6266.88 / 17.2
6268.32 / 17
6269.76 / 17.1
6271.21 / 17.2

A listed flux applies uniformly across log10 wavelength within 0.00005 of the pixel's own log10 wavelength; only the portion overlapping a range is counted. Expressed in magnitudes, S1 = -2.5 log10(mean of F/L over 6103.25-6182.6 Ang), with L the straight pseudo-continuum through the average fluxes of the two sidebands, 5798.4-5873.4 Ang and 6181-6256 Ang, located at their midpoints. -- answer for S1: -0.10 mag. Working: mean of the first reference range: 18.4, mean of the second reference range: 16.5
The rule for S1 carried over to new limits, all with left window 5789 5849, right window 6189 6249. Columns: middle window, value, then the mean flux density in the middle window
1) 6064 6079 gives -0.167 mag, 20.1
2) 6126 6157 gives -0.176 mag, 19.7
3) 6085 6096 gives -0.158 mag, 19.8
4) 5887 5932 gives 0.310 mag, 13.7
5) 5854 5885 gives 0.094 mag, 17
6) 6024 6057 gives -0.139 mag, 19.8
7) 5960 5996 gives -0.022 mag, 18.2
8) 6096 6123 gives -0.155 mag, 19.6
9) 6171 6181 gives -0.035 mag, 17.1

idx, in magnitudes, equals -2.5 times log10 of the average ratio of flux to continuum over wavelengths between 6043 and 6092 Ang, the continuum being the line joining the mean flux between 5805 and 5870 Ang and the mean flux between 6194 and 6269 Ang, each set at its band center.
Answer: -0.17 mag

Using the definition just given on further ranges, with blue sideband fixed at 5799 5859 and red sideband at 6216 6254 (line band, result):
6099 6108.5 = -0.13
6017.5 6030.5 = -0.09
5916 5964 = 0.02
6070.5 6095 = -0.19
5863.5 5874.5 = 0.08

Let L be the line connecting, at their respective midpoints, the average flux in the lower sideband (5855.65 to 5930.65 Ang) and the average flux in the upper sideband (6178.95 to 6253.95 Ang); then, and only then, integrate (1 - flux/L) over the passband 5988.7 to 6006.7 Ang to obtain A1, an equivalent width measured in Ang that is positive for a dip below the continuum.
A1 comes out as -3.9 Ang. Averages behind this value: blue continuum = 14.9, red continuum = 16.6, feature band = 18.8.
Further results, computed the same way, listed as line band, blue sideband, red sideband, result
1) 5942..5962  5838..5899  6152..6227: -2.2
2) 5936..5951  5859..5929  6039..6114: -1.8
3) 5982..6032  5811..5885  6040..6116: 1.6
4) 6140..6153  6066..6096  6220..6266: -1.2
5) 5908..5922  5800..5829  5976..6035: 1.6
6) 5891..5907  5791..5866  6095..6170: 7.7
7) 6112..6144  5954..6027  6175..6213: -2.5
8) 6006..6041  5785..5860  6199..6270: -3.1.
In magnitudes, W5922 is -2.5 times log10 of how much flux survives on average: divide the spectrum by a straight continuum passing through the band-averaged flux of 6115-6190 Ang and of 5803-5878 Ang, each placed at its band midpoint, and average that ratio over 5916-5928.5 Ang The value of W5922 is 0.09 mag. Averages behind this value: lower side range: 18.2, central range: 16.8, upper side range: 18.4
